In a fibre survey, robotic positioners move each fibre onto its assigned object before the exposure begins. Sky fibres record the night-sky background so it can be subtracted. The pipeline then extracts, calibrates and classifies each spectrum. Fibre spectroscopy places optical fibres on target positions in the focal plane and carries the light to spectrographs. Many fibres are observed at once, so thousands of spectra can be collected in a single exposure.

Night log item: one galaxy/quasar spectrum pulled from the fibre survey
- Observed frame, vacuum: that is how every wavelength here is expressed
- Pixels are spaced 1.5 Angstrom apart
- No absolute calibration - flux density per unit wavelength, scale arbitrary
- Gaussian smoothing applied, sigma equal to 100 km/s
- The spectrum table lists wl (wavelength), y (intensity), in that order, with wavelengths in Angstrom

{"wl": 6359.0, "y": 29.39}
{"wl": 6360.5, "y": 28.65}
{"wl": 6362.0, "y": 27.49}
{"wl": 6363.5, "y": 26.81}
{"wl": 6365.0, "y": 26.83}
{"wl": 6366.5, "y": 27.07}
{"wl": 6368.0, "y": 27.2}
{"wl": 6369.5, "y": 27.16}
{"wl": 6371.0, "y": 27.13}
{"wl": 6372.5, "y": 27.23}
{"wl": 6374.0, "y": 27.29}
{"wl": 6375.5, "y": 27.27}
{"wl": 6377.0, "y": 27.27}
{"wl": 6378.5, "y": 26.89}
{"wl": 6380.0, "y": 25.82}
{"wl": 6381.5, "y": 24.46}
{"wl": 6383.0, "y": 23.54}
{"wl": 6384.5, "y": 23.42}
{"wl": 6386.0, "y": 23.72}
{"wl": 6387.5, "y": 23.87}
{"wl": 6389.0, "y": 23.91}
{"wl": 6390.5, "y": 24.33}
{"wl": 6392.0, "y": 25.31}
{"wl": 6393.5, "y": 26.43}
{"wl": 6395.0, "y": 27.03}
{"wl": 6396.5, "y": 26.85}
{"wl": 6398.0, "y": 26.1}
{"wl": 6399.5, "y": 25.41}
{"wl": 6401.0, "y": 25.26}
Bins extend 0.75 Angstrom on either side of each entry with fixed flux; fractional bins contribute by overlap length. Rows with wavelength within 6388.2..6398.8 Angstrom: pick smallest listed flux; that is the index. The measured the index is 23.91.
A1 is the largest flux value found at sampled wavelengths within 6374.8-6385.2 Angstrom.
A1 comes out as 27.27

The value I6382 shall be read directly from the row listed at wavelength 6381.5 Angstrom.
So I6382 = 24.46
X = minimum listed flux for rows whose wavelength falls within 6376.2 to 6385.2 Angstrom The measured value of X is 23.42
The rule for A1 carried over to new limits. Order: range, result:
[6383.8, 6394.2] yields 26.43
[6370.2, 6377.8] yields 27.29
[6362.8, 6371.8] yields 27.2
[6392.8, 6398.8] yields 27.03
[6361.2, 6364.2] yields 27.49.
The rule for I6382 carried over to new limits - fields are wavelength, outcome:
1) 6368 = 27.2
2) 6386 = 23.72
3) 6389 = 23.91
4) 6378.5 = 26.89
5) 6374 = 27.29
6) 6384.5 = 23.42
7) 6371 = 27.13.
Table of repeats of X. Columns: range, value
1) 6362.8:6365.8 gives 26.81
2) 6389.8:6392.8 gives 24.33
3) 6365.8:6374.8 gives 27.07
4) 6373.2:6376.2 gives 27.27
